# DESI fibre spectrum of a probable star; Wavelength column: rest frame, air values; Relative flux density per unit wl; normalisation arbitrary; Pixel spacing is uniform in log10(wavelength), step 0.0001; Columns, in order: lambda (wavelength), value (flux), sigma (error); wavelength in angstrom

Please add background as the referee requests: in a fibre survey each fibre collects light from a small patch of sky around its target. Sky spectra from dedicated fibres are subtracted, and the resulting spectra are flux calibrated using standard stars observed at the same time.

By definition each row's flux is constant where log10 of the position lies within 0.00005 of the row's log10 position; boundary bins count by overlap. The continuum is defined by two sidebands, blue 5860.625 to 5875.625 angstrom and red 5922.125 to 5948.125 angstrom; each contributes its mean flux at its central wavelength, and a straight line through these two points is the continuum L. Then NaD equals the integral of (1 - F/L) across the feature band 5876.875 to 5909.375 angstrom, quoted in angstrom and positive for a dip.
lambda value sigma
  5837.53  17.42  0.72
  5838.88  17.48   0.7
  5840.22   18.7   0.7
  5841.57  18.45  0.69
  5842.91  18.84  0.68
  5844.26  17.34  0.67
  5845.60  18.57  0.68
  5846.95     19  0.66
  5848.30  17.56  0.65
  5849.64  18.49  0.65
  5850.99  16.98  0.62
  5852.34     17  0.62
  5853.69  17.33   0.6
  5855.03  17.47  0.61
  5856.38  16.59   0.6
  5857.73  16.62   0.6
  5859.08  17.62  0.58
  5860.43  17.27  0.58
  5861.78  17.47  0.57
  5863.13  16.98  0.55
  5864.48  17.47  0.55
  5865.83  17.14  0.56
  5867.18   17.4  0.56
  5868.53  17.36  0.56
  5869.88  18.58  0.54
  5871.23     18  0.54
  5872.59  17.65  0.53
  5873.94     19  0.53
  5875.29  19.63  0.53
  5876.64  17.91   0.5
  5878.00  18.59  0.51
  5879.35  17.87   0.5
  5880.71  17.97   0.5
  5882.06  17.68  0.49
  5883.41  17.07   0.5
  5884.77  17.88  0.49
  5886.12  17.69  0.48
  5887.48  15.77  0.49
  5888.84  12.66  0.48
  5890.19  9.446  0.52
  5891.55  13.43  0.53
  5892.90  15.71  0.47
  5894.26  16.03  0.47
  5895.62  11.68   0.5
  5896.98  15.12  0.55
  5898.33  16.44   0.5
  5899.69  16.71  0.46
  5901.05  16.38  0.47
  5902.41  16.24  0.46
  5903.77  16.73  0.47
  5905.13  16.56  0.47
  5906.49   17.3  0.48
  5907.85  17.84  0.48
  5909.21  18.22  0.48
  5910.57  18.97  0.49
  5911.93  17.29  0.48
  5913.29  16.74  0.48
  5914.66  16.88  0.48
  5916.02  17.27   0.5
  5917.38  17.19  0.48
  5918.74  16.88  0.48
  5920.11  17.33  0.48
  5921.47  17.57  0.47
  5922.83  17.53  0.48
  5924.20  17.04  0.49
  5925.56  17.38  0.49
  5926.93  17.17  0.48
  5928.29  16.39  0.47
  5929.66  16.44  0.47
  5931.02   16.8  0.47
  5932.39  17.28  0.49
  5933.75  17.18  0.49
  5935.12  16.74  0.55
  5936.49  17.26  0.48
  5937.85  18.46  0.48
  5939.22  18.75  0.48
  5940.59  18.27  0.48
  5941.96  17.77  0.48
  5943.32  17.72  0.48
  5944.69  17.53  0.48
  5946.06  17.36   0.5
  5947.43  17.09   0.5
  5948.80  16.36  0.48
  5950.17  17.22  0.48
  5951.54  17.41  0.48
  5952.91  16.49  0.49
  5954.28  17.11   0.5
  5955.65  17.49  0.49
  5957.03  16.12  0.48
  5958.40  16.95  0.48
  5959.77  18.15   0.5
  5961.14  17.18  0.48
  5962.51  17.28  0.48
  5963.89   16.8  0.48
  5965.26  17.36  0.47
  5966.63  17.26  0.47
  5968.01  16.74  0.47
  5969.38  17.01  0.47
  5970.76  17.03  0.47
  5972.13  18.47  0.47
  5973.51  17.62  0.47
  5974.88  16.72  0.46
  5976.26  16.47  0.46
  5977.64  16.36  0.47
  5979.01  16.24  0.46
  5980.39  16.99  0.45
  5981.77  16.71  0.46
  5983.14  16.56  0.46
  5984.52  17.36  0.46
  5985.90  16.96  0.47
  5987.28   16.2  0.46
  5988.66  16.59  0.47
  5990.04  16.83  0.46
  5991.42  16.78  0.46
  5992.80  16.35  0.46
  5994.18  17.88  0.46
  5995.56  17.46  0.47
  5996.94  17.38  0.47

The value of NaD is 2.8 angstrom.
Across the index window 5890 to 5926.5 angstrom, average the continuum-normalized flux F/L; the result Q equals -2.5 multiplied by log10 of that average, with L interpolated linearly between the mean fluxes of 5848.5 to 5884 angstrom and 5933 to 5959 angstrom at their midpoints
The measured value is 0.065 mag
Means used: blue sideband 17.7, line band 16.5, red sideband 17.3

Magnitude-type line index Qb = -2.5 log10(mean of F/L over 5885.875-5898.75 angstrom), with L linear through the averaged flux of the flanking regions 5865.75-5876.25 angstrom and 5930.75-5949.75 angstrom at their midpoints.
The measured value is 0.25 mag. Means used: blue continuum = 18.2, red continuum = 17.5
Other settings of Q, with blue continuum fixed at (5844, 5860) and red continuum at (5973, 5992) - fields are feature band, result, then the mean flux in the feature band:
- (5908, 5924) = -0.018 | 17.4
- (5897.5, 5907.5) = 0.038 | 16.6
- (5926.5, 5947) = -0.025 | 17.4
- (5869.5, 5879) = -0.063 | 18.5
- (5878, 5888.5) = 0.001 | 17.3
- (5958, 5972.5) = -0.028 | 17.3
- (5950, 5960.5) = -0.014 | 17.1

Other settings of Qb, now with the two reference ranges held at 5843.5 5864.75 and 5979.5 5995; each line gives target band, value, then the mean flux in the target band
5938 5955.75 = -0.03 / 17.5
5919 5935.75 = 0.00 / 17.1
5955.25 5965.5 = -0.01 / 17.1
